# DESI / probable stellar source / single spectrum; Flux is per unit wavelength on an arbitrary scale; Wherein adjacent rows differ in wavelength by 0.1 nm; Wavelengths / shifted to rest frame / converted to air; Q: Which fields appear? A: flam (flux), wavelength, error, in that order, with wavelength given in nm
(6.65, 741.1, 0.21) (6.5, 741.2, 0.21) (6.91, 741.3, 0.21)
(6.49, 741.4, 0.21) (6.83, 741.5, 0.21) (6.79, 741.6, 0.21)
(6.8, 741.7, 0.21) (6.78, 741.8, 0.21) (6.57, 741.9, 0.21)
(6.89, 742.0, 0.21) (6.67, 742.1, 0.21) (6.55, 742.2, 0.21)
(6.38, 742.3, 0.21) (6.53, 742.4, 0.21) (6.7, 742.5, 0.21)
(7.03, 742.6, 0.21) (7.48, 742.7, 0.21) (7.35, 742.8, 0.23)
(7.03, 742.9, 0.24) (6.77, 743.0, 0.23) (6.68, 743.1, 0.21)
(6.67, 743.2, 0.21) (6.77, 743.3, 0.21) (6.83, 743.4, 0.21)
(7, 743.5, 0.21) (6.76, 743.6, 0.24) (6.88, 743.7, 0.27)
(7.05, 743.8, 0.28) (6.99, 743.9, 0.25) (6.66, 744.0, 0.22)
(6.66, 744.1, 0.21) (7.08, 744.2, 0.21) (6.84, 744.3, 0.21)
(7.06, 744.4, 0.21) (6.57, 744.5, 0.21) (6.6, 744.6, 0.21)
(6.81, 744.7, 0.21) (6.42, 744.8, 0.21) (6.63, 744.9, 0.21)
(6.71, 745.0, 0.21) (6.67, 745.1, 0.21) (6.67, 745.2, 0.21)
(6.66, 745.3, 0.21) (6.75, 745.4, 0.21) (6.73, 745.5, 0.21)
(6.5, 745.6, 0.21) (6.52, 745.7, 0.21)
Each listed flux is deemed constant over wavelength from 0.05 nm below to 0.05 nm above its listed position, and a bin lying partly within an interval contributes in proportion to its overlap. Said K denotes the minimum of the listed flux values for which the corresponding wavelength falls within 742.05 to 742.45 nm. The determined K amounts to 6.38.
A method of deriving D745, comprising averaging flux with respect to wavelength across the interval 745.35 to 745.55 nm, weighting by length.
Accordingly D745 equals 6.74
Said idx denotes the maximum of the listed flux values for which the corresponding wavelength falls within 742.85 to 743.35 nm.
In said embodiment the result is 7.03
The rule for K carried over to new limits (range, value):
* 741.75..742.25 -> 6.55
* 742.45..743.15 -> 6.68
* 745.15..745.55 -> 6.66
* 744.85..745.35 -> 6.63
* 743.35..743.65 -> 6.76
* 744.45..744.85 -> 6.42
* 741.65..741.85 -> 6.78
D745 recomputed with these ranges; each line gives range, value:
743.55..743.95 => 6.92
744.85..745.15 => 6.67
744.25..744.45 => 6.95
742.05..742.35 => 6.53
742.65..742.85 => 7.42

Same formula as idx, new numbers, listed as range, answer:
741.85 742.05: 6.89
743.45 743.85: 7.05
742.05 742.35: 6.67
